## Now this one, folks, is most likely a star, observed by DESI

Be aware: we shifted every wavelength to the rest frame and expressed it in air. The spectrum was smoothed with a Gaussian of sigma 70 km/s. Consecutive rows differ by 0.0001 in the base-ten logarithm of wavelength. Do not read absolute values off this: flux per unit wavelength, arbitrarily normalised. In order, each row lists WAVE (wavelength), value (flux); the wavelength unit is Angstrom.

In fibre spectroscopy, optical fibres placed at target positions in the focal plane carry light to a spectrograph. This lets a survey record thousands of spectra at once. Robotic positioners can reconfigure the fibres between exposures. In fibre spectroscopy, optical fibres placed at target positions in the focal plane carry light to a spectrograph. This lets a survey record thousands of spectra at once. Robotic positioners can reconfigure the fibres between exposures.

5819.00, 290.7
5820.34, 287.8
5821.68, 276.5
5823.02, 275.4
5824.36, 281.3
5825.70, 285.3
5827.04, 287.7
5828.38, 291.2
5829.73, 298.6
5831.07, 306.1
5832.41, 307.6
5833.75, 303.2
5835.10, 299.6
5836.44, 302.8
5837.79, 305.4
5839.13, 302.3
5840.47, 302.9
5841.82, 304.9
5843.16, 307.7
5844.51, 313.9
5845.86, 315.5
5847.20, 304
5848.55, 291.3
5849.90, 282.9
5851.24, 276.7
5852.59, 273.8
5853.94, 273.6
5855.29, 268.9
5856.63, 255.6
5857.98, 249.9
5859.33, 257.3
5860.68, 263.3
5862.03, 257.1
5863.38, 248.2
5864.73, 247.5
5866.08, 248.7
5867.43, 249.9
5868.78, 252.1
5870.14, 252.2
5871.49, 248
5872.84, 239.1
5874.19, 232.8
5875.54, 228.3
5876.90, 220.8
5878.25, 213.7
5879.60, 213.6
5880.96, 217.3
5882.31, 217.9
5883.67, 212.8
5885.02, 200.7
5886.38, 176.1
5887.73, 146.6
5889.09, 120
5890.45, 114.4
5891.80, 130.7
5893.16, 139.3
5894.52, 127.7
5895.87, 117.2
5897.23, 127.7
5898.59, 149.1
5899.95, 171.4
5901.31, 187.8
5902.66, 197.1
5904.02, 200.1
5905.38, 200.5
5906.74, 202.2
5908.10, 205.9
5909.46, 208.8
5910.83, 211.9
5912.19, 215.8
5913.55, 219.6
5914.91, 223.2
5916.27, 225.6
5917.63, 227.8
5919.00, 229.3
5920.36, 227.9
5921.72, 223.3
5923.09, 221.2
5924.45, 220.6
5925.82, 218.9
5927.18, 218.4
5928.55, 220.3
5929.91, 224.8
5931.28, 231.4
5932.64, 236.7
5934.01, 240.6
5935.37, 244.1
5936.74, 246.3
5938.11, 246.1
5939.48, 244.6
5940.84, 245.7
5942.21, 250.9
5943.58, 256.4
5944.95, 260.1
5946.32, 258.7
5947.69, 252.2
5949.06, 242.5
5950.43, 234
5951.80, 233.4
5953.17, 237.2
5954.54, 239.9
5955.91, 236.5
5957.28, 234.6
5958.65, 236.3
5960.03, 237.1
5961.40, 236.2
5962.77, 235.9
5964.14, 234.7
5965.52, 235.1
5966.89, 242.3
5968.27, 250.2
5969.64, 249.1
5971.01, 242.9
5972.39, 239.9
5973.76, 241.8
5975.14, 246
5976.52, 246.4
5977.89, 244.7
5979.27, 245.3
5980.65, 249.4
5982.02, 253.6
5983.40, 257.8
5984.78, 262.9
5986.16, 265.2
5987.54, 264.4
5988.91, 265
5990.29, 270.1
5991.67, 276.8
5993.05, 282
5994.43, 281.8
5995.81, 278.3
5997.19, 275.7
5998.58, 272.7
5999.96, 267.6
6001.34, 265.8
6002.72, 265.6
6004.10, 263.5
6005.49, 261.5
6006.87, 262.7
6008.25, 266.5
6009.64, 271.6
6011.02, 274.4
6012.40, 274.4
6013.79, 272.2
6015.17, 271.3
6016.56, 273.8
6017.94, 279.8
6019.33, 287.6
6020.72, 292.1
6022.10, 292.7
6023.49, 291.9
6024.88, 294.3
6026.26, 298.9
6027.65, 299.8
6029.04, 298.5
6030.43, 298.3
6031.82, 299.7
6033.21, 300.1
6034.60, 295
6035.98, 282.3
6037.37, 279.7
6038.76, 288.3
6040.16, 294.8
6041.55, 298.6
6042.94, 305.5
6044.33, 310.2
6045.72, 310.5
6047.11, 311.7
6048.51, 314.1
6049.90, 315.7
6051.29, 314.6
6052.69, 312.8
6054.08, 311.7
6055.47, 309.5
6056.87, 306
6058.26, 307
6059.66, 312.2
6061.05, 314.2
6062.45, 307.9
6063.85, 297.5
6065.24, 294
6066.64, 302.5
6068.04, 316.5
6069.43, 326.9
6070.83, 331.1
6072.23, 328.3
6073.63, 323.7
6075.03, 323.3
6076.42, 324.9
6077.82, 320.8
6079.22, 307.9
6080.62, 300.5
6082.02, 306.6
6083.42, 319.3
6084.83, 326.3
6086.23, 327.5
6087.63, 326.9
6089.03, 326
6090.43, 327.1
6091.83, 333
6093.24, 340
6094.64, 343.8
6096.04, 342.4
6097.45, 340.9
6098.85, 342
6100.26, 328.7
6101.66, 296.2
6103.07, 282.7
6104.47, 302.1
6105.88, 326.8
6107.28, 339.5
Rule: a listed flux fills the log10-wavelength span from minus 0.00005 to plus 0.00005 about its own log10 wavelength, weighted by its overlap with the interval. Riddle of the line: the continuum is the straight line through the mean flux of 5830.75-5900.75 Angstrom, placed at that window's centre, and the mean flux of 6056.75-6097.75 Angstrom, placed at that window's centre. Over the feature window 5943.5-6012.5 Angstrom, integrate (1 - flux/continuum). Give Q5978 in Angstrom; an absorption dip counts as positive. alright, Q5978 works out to 6.7 Angstrom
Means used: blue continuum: 238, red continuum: 320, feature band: 254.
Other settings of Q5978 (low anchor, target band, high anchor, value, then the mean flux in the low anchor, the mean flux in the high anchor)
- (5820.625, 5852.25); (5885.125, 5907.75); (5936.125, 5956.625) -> 9.25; 296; 246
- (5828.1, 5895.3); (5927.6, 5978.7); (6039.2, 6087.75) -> 6.59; 248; 313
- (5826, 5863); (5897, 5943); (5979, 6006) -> 9.88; 289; 267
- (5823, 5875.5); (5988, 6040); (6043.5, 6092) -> 4.40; 278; 316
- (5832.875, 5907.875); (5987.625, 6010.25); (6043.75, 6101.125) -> 1.35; 232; 319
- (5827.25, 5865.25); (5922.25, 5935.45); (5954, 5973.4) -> 1.37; 286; 239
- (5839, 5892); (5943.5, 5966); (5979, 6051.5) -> 2.16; 244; 282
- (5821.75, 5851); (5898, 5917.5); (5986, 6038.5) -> 5.91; 298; 280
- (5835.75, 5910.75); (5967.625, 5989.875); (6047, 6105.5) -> 1.87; 228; 318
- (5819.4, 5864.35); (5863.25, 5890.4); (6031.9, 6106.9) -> 6.93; 286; 314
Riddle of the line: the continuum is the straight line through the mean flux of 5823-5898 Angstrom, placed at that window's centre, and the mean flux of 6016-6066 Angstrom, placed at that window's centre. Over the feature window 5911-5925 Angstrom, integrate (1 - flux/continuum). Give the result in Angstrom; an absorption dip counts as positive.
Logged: 2.1 Angstrom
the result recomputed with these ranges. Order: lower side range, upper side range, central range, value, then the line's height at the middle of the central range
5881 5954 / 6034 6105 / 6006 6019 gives 0.1 Angstrom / 275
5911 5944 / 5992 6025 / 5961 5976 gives 0.7 Angstrom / 254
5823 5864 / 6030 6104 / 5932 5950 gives 3.1 Angstrom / 299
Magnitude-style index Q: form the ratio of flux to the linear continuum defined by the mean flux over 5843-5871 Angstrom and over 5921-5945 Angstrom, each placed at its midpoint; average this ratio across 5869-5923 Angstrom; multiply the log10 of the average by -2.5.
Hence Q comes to 0.272 mag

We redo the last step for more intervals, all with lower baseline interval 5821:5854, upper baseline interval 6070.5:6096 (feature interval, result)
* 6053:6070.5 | 0.04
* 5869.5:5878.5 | 0.27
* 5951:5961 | 0.29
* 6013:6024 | 0.13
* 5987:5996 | 0.15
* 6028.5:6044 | 0.09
